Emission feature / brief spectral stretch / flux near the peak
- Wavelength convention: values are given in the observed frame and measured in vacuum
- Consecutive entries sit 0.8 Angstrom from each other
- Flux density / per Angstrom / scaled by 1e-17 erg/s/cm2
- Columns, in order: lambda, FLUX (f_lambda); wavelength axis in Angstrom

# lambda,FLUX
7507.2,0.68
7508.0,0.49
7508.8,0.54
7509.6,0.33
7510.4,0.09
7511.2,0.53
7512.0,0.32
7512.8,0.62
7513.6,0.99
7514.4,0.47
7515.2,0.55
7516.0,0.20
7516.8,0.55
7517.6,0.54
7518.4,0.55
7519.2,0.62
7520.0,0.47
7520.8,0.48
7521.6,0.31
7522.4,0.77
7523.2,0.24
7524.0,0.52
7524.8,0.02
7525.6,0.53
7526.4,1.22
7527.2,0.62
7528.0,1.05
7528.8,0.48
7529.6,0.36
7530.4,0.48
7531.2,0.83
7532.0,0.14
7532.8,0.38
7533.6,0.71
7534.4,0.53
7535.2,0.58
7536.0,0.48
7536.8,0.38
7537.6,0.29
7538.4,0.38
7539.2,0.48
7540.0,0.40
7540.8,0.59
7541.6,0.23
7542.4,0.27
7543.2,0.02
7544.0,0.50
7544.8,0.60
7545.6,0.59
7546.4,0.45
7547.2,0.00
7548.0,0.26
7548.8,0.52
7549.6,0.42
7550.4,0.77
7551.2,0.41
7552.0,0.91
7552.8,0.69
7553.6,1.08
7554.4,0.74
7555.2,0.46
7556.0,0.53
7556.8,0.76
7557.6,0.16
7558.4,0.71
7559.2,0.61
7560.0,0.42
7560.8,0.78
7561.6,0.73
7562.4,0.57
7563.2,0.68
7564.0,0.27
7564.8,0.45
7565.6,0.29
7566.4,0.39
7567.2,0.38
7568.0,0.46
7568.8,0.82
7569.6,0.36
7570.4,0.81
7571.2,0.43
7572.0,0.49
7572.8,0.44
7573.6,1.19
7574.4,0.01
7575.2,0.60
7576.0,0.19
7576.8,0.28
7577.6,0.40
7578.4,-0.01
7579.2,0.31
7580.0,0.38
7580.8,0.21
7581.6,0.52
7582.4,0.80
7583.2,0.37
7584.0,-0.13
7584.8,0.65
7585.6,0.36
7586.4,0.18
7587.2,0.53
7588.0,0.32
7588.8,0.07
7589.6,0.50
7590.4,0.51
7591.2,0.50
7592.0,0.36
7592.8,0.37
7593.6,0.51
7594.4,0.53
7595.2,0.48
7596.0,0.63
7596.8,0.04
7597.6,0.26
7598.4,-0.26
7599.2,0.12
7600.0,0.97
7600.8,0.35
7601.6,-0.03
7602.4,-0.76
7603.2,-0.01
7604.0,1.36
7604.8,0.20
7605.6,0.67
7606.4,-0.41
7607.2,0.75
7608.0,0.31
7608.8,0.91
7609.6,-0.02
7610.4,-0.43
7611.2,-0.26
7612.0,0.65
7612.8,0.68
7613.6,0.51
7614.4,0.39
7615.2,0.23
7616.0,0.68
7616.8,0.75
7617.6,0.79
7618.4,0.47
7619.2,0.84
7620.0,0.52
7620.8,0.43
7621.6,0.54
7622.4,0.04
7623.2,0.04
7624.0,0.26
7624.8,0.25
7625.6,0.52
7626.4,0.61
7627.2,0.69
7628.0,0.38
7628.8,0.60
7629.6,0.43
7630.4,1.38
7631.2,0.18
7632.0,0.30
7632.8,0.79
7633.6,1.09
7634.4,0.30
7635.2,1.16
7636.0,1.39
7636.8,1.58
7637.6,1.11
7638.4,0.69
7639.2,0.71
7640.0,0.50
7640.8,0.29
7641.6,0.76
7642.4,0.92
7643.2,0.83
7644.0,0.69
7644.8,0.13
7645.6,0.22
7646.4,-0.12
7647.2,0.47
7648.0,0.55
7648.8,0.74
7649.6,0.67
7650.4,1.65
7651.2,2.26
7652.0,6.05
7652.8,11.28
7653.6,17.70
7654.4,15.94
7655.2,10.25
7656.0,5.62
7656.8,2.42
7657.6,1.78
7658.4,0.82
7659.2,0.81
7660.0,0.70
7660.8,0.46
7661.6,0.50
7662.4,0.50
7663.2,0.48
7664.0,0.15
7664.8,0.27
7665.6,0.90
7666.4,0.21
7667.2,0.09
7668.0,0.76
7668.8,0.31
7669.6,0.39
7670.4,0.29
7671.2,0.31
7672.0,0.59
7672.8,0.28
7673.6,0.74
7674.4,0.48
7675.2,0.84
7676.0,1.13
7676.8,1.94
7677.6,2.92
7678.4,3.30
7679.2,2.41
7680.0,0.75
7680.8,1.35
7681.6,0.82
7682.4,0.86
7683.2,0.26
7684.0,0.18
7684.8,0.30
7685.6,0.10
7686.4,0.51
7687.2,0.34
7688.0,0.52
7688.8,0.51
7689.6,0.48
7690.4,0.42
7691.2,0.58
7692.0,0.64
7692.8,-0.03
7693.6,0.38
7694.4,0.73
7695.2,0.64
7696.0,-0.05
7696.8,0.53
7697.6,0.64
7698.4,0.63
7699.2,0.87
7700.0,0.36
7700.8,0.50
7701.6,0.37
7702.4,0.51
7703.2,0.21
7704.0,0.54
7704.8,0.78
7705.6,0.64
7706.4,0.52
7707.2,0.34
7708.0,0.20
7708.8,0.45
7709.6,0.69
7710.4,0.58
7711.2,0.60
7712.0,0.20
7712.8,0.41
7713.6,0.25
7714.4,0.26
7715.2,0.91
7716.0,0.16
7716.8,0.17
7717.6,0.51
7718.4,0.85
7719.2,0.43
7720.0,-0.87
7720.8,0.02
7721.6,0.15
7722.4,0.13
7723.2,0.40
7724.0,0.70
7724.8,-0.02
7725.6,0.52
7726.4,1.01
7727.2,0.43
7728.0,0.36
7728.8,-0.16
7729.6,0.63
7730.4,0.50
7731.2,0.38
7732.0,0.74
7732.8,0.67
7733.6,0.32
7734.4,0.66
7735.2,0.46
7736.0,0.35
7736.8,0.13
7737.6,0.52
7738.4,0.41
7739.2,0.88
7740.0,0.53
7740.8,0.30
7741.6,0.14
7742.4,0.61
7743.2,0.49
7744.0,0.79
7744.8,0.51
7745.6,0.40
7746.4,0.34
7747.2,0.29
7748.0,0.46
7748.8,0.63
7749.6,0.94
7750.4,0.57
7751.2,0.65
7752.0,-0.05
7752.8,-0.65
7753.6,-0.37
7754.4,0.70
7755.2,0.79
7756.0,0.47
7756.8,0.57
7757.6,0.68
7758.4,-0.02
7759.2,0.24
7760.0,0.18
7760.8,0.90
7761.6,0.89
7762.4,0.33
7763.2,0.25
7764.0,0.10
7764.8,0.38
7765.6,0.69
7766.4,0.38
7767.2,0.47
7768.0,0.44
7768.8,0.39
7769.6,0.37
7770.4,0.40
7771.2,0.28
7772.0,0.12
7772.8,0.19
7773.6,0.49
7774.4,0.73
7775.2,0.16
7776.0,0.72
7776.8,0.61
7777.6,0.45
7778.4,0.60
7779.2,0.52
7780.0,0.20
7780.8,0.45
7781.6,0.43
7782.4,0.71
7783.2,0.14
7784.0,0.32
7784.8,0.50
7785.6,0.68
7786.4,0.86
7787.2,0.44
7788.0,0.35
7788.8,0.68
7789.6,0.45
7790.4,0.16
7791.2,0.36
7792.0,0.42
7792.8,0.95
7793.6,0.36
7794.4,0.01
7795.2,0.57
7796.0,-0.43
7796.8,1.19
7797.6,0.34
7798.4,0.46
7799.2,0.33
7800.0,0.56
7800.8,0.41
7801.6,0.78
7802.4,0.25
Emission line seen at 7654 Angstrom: H-alpha 6563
